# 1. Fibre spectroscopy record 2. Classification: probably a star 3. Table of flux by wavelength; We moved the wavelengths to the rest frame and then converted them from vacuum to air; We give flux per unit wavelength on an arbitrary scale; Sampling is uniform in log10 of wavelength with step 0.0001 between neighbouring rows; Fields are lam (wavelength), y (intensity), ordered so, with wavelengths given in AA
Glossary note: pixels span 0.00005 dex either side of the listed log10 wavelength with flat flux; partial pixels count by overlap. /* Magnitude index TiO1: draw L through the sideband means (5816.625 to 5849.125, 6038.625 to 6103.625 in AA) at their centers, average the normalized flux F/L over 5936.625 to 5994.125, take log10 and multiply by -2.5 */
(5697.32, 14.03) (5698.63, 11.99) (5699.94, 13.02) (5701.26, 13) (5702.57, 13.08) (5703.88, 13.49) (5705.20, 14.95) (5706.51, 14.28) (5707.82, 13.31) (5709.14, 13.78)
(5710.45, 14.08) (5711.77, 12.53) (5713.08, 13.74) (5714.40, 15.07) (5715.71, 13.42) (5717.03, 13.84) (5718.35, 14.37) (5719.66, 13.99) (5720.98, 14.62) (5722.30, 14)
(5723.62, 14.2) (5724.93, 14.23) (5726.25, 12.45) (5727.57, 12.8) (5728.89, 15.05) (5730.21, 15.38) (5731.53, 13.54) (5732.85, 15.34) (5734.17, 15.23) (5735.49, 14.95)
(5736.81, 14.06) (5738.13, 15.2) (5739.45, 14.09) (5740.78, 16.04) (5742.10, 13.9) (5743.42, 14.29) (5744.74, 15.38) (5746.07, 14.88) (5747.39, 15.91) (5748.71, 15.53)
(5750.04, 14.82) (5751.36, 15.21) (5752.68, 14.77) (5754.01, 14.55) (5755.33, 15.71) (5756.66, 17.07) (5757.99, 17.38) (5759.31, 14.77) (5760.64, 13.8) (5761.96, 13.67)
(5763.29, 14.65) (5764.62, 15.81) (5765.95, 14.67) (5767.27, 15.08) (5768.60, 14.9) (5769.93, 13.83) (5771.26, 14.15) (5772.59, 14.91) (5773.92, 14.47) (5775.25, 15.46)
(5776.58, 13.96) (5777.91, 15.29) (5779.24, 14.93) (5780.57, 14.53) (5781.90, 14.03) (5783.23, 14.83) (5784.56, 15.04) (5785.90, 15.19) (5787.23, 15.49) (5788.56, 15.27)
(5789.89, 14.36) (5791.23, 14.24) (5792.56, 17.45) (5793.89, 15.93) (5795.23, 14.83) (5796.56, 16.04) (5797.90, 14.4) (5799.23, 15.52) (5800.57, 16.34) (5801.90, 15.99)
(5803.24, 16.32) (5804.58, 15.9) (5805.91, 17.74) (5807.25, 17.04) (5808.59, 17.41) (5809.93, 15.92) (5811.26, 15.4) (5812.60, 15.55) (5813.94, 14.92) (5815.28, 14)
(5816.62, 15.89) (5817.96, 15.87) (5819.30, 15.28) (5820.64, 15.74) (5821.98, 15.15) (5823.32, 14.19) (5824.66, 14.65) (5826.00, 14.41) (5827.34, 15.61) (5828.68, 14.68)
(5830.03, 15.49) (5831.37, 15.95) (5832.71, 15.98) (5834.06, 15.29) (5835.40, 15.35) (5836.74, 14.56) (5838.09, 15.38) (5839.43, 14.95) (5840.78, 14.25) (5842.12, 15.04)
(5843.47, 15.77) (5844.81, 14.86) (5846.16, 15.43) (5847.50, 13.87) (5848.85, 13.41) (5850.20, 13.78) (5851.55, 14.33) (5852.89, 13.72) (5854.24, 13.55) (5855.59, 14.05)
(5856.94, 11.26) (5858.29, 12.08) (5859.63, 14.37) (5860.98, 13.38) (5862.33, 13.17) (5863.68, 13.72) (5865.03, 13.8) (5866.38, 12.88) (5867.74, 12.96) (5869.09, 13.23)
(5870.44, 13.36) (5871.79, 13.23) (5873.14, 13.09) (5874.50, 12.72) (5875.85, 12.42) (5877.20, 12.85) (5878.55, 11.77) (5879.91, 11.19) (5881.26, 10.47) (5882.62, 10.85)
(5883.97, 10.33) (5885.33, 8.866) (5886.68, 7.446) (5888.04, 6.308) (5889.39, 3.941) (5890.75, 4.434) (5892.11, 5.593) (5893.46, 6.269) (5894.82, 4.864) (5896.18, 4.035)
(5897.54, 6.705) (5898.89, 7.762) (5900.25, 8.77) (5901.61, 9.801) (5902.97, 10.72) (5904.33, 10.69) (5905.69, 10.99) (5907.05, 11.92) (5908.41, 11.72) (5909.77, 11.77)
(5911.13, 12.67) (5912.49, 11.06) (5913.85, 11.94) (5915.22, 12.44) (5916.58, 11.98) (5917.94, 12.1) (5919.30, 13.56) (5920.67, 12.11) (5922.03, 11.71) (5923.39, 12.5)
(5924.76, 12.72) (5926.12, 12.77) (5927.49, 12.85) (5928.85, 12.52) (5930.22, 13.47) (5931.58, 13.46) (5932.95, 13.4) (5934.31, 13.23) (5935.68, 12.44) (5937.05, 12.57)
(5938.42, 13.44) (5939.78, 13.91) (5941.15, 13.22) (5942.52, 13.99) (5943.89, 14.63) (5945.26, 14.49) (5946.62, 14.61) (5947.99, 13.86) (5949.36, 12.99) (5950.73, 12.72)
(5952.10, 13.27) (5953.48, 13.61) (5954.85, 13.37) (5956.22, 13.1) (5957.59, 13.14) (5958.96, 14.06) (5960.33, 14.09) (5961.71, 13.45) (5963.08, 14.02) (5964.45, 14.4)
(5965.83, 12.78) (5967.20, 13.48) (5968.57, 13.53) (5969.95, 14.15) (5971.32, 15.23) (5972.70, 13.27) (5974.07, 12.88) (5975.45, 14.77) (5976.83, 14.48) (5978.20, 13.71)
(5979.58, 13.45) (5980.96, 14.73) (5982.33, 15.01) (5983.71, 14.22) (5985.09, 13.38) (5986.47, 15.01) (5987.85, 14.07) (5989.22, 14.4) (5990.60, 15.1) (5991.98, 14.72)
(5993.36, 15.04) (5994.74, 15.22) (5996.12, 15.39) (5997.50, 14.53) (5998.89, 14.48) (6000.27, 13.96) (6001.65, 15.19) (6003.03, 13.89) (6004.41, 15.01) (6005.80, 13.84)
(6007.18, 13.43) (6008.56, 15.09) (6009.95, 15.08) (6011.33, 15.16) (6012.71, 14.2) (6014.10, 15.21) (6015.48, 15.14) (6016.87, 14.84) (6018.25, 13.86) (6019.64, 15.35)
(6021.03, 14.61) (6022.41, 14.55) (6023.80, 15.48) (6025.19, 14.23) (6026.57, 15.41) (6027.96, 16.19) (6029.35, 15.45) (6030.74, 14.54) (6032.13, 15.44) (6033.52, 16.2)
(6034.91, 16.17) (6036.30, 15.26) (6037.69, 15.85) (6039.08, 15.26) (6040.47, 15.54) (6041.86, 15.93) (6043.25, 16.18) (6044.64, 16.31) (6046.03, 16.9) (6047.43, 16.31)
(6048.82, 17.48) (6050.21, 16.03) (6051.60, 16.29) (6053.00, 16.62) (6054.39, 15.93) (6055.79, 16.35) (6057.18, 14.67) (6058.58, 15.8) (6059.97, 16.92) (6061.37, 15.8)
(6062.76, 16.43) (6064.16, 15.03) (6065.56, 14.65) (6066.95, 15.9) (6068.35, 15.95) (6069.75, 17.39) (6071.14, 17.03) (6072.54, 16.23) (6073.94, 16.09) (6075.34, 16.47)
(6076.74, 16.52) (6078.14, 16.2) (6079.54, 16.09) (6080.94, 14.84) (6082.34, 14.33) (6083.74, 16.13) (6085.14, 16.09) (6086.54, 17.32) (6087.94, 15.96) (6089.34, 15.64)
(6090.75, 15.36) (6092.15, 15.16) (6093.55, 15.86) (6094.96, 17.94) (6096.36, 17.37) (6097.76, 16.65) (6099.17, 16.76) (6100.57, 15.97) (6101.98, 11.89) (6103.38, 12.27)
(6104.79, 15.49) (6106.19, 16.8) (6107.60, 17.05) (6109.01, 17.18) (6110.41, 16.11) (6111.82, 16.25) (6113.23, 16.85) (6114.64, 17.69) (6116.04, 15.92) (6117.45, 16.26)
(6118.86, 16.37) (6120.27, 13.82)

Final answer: 0.123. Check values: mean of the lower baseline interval 15.1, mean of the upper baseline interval 16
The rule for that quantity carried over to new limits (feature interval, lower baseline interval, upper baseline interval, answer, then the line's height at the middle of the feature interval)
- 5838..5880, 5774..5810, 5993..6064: 0.14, 15.5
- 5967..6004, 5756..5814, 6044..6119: 0.11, 15.8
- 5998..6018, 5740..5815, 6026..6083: 0.09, 15.8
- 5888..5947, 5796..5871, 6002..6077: 0.34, 15.1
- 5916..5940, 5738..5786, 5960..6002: 0.13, 14.4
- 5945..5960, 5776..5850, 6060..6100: 0.16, 15.7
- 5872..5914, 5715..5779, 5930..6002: 0.44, 14.2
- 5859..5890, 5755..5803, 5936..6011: 0.25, 14.6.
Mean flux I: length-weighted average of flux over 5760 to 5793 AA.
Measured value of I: 14.8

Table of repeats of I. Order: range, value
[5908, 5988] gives 13.4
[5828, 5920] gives 11.9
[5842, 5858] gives 14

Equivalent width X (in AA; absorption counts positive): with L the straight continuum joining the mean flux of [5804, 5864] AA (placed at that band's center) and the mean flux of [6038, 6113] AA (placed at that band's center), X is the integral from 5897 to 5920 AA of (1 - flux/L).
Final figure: 6.37 AA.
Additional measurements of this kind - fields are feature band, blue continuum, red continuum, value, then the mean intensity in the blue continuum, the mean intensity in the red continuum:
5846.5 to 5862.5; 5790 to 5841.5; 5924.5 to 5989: 1.64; 15.5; 13.7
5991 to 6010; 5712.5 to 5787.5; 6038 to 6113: 1.32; 14.7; 16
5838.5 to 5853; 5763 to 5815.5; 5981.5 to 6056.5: 0.71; 15.3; 15.2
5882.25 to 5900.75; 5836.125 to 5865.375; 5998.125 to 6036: 9.69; 14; 14.9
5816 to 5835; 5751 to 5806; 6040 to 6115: 0.02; 15.2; 16.1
